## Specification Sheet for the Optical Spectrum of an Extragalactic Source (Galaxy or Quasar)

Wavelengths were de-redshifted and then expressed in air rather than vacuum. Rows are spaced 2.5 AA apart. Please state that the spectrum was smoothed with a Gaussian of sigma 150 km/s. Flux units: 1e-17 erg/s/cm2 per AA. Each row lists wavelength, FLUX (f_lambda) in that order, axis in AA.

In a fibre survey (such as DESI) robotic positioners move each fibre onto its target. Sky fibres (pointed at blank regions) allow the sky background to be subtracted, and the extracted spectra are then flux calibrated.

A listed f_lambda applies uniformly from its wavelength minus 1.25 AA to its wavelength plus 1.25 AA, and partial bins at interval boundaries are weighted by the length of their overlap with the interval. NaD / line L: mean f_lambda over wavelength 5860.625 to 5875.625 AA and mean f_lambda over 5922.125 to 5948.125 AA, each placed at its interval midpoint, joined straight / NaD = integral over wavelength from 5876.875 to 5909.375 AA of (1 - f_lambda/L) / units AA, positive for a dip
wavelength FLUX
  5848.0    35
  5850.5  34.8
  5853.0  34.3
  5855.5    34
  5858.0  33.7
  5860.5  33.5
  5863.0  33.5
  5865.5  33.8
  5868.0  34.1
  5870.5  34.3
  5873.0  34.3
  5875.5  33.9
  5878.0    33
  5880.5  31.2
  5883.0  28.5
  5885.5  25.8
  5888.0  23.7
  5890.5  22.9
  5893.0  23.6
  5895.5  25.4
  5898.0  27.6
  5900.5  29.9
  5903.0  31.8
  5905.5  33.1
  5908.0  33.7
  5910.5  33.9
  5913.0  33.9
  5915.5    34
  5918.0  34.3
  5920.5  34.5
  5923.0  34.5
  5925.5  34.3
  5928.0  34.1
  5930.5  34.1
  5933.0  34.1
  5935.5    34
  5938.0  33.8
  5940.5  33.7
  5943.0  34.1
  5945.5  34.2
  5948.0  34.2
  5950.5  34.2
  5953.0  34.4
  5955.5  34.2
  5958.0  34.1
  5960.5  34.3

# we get 5.28 AA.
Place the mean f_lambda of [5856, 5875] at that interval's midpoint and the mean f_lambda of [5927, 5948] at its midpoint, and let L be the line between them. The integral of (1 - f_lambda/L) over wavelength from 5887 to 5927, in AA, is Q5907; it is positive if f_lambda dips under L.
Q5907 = 3.8 AA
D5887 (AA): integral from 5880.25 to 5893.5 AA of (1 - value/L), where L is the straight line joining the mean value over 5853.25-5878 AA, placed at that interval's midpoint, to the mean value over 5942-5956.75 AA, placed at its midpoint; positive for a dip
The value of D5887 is 3.2 AA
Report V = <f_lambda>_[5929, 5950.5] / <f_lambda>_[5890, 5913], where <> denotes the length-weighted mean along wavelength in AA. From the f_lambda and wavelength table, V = 1.15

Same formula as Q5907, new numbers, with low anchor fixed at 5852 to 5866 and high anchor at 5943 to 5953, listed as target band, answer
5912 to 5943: 0.01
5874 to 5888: 1.63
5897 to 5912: 0.99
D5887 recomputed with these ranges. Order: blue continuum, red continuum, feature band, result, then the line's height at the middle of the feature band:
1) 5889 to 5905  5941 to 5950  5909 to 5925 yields -2.23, 30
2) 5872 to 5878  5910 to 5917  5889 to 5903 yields 3.11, 33.9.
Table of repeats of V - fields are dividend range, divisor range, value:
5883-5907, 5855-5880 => 0.81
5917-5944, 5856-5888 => 1.06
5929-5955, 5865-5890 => 1.10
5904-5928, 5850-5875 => 1.00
